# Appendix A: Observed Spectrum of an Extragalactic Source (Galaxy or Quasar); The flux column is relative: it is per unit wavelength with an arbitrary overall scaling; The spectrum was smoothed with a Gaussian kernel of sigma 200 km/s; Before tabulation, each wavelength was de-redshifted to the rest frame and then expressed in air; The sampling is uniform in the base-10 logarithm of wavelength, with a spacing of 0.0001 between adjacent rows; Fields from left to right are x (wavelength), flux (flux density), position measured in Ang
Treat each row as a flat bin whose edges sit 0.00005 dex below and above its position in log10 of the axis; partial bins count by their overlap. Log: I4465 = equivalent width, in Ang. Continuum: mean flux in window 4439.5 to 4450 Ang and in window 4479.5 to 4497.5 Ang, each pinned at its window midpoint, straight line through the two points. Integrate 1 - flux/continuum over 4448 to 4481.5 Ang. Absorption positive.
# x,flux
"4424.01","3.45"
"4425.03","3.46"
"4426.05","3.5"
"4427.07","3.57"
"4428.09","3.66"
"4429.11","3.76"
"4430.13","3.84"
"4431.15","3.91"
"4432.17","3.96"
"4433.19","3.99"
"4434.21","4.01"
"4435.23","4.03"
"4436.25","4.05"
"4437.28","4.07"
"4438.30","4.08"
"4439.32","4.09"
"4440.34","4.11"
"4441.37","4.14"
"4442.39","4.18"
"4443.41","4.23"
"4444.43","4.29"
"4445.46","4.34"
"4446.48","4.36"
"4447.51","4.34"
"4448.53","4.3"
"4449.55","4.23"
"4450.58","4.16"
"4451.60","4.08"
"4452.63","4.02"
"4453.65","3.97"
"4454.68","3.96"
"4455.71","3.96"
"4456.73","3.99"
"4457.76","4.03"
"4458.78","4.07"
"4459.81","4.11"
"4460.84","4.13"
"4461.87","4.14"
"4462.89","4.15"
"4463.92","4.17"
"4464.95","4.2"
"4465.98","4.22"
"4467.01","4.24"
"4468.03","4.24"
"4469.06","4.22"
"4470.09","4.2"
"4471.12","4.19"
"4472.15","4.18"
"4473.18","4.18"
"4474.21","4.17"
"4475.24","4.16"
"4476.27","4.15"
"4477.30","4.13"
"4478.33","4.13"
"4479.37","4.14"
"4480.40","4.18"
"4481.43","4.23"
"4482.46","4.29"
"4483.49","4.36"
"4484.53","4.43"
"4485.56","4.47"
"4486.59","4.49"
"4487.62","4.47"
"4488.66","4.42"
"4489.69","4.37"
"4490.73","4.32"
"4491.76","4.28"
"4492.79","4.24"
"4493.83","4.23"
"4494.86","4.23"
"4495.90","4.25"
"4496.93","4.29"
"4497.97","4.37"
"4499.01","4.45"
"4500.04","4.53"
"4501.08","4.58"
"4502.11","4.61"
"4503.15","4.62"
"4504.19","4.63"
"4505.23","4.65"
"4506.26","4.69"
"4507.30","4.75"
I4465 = 1.1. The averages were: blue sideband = 4.25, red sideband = 4.32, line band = 4.14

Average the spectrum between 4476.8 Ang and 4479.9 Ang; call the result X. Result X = 4.13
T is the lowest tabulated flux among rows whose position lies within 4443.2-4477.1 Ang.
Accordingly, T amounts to 3.96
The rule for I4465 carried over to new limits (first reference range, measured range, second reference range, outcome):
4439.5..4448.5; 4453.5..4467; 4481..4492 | 0.6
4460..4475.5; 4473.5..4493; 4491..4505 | 0.1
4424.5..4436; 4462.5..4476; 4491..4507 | -0.1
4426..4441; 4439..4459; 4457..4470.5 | -0.5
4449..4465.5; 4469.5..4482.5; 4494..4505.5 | 0.2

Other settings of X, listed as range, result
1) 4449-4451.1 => 4.2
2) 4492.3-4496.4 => 4.23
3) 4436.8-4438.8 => 4.08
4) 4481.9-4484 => 4.33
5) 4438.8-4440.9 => 4.09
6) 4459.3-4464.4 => 4.14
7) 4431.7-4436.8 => 4.01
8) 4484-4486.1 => 4.45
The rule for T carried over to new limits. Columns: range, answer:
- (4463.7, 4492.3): 4.13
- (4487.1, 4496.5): 4.23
